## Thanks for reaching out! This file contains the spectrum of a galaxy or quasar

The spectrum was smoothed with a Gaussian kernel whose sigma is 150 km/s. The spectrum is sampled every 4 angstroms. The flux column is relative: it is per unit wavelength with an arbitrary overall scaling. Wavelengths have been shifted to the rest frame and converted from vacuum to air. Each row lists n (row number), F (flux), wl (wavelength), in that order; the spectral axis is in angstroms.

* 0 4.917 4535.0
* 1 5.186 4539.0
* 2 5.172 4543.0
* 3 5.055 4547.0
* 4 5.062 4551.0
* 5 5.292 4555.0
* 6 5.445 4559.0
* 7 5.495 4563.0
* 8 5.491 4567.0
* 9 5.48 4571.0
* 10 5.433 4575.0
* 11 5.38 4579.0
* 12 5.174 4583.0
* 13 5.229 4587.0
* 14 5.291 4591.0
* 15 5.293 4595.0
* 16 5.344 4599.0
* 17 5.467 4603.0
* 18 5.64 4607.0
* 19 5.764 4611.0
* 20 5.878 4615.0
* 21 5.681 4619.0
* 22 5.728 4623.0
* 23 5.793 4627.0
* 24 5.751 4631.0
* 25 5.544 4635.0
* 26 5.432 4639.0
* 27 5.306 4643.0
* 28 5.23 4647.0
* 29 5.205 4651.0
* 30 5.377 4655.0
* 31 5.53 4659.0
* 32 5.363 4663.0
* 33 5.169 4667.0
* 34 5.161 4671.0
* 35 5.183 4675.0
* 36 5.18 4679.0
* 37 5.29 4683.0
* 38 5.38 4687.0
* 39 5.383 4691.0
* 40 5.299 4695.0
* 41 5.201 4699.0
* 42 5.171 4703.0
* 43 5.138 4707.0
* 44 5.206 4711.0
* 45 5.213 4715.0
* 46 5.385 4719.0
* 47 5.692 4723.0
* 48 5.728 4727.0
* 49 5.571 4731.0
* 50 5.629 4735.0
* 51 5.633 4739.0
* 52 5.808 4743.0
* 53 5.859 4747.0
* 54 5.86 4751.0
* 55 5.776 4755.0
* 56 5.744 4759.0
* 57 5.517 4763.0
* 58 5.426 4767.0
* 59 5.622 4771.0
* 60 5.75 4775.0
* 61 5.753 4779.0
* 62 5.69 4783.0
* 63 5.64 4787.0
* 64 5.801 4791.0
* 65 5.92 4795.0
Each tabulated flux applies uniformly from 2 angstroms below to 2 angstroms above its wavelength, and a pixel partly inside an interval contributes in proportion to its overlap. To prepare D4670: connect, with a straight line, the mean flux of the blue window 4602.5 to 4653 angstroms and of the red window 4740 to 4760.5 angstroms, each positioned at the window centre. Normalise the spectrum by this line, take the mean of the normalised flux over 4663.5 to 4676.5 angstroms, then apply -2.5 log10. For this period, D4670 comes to 0.09 mag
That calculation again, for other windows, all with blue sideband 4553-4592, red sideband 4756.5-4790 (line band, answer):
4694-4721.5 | 0.06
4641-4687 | 0.04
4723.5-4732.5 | -0.01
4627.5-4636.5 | -0.04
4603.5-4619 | -0.06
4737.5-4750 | -0.03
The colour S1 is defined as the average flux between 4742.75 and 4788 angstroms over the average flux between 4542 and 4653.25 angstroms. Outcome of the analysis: 1.05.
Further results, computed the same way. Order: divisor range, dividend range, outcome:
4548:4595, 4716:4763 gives 1.06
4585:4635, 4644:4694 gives 0.95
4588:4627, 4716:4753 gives 1.02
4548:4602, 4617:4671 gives 1.02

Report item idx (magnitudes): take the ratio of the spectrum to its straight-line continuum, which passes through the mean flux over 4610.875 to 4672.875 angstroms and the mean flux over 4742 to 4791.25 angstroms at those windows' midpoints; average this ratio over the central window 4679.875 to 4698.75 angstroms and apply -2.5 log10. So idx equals 0.05 mag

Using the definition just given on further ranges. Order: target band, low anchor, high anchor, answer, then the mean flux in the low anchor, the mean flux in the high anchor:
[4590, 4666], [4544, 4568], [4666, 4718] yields -0.05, 5.29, 5.23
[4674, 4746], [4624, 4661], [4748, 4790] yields 0.04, 5.47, 5.69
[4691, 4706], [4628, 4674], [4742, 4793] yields 0.05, 5.37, 5.71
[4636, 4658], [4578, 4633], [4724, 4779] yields 0.05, 5.53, 5.69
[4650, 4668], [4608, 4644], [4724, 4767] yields 0.06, 5.66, 5.7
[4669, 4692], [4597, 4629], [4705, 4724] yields 0.03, 5.66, 5.31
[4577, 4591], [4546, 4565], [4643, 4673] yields 0.00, 5.28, 5.29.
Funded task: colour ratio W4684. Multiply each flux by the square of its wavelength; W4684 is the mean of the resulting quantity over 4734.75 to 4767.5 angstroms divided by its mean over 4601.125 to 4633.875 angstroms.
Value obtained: 1.06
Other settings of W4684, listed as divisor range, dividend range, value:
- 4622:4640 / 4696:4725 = 0.97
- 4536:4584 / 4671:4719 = 1.05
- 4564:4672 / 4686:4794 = 1.07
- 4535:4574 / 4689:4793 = 1.14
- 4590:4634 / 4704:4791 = 1.06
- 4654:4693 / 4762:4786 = 1.11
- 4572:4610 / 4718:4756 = 1.13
